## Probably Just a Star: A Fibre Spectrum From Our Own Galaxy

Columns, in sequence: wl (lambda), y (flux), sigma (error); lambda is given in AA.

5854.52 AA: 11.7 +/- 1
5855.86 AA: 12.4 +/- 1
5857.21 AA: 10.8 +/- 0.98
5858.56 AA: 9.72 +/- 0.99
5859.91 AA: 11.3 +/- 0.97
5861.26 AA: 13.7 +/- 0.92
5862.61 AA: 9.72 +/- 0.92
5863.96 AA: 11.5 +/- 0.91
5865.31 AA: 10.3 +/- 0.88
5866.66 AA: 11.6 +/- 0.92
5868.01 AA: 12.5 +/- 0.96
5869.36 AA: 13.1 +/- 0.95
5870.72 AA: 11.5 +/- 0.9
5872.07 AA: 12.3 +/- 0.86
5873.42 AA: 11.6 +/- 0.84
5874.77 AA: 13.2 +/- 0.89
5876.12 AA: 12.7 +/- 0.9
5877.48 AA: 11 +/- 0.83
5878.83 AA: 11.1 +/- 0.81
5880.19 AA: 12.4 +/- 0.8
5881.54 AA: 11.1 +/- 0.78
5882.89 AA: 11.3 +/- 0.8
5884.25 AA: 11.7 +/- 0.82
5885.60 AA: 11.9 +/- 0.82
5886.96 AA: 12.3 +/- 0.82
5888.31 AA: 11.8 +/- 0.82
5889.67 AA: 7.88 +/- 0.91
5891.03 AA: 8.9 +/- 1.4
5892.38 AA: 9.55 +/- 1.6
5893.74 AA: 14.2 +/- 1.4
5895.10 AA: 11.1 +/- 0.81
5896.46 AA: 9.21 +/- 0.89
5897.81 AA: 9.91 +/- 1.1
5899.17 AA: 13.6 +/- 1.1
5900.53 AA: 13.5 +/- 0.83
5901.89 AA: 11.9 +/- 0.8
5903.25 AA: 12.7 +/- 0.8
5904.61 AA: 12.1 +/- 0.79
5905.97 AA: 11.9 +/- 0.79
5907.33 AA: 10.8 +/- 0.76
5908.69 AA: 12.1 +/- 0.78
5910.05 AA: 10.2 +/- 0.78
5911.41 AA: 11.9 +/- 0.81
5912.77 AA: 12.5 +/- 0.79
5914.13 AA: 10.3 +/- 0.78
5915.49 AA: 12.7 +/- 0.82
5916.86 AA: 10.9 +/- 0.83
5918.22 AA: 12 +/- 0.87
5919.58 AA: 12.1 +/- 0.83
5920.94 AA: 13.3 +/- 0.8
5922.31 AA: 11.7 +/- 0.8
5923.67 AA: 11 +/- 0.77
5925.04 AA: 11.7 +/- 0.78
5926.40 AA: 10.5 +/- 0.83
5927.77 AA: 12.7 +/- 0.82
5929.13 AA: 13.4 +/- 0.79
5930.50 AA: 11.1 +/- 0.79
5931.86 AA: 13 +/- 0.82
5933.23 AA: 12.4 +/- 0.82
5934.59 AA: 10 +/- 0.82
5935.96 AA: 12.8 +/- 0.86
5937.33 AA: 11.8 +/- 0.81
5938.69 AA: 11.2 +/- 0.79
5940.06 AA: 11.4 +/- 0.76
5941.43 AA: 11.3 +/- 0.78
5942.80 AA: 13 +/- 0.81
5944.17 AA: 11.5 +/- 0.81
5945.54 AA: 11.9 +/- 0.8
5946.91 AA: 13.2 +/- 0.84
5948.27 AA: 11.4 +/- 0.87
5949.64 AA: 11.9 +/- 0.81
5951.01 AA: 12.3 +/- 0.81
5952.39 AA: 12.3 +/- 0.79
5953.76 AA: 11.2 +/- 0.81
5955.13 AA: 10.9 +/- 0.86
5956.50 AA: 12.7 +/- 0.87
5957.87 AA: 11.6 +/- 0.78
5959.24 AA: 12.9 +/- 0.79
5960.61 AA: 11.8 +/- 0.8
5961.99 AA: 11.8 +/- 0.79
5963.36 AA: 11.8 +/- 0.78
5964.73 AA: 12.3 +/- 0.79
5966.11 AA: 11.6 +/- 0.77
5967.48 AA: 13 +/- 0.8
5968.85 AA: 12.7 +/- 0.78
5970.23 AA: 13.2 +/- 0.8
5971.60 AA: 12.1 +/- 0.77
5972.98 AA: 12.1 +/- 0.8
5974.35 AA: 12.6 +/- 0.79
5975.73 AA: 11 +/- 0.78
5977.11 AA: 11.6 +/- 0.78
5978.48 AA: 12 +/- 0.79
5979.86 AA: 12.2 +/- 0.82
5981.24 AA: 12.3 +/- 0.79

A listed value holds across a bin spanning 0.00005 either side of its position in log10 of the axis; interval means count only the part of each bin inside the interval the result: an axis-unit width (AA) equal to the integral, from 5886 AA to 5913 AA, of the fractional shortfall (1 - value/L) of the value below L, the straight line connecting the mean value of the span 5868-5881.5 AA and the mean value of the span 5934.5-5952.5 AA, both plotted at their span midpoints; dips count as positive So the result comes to 1.39 AA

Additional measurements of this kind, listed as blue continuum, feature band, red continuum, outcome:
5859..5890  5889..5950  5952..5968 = 0.93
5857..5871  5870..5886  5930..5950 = -0.41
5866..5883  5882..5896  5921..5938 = 1.08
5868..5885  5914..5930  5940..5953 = 0.14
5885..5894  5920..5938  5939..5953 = -0.52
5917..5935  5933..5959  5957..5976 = 0.48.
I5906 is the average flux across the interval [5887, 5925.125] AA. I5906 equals 11.5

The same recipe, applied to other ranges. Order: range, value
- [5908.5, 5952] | 11.8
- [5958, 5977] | 12.2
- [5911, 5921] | 11.9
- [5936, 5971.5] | 12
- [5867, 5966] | 11.8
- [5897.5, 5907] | 12.3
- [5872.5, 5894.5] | 11.4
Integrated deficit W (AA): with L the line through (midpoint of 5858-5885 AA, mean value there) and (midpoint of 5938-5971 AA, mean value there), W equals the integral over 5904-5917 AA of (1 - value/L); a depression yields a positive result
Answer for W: 0.31 AA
